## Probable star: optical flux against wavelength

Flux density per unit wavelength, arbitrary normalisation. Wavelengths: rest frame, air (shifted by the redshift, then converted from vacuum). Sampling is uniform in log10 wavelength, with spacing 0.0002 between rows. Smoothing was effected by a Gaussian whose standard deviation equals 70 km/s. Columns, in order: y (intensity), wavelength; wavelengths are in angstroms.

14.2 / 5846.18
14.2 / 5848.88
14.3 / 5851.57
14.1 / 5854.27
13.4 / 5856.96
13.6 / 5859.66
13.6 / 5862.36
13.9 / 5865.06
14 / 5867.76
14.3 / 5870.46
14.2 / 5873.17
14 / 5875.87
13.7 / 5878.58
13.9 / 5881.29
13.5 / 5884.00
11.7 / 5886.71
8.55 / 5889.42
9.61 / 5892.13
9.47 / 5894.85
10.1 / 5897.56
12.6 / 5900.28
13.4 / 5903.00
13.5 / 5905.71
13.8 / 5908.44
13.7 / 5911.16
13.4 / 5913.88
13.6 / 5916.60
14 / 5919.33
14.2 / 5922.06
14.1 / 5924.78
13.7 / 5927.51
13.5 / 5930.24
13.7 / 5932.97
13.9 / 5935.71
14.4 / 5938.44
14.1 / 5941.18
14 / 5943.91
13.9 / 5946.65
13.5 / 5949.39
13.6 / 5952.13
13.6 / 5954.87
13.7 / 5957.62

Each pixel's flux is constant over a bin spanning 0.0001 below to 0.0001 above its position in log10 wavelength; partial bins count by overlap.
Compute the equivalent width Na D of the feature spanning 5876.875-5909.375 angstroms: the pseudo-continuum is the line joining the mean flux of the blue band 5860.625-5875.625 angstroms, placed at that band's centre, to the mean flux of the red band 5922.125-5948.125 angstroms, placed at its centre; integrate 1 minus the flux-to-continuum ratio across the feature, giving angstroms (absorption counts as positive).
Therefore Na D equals 4.62 angstroms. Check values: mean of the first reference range 14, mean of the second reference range 13.9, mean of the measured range 12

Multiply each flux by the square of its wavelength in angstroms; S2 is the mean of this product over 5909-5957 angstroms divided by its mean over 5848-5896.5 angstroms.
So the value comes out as 1.09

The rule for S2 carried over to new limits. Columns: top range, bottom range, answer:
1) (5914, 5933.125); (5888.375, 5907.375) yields 1.25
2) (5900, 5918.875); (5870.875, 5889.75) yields 1.04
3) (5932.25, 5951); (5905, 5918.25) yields 1.03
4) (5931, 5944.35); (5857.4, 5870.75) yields 1.04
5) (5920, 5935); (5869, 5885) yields 1.01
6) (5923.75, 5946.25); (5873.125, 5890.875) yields 1.12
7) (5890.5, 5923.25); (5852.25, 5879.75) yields 0.92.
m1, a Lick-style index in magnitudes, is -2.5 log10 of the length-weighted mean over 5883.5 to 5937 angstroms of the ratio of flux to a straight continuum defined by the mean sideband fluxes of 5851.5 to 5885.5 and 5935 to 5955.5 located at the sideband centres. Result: 0.10 mag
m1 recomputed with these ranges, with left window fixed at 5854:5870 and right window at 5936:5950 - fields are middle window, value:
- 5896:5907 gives 0.13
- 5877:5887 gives 0.04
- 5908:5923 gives 0.01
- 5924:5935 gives 0.02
